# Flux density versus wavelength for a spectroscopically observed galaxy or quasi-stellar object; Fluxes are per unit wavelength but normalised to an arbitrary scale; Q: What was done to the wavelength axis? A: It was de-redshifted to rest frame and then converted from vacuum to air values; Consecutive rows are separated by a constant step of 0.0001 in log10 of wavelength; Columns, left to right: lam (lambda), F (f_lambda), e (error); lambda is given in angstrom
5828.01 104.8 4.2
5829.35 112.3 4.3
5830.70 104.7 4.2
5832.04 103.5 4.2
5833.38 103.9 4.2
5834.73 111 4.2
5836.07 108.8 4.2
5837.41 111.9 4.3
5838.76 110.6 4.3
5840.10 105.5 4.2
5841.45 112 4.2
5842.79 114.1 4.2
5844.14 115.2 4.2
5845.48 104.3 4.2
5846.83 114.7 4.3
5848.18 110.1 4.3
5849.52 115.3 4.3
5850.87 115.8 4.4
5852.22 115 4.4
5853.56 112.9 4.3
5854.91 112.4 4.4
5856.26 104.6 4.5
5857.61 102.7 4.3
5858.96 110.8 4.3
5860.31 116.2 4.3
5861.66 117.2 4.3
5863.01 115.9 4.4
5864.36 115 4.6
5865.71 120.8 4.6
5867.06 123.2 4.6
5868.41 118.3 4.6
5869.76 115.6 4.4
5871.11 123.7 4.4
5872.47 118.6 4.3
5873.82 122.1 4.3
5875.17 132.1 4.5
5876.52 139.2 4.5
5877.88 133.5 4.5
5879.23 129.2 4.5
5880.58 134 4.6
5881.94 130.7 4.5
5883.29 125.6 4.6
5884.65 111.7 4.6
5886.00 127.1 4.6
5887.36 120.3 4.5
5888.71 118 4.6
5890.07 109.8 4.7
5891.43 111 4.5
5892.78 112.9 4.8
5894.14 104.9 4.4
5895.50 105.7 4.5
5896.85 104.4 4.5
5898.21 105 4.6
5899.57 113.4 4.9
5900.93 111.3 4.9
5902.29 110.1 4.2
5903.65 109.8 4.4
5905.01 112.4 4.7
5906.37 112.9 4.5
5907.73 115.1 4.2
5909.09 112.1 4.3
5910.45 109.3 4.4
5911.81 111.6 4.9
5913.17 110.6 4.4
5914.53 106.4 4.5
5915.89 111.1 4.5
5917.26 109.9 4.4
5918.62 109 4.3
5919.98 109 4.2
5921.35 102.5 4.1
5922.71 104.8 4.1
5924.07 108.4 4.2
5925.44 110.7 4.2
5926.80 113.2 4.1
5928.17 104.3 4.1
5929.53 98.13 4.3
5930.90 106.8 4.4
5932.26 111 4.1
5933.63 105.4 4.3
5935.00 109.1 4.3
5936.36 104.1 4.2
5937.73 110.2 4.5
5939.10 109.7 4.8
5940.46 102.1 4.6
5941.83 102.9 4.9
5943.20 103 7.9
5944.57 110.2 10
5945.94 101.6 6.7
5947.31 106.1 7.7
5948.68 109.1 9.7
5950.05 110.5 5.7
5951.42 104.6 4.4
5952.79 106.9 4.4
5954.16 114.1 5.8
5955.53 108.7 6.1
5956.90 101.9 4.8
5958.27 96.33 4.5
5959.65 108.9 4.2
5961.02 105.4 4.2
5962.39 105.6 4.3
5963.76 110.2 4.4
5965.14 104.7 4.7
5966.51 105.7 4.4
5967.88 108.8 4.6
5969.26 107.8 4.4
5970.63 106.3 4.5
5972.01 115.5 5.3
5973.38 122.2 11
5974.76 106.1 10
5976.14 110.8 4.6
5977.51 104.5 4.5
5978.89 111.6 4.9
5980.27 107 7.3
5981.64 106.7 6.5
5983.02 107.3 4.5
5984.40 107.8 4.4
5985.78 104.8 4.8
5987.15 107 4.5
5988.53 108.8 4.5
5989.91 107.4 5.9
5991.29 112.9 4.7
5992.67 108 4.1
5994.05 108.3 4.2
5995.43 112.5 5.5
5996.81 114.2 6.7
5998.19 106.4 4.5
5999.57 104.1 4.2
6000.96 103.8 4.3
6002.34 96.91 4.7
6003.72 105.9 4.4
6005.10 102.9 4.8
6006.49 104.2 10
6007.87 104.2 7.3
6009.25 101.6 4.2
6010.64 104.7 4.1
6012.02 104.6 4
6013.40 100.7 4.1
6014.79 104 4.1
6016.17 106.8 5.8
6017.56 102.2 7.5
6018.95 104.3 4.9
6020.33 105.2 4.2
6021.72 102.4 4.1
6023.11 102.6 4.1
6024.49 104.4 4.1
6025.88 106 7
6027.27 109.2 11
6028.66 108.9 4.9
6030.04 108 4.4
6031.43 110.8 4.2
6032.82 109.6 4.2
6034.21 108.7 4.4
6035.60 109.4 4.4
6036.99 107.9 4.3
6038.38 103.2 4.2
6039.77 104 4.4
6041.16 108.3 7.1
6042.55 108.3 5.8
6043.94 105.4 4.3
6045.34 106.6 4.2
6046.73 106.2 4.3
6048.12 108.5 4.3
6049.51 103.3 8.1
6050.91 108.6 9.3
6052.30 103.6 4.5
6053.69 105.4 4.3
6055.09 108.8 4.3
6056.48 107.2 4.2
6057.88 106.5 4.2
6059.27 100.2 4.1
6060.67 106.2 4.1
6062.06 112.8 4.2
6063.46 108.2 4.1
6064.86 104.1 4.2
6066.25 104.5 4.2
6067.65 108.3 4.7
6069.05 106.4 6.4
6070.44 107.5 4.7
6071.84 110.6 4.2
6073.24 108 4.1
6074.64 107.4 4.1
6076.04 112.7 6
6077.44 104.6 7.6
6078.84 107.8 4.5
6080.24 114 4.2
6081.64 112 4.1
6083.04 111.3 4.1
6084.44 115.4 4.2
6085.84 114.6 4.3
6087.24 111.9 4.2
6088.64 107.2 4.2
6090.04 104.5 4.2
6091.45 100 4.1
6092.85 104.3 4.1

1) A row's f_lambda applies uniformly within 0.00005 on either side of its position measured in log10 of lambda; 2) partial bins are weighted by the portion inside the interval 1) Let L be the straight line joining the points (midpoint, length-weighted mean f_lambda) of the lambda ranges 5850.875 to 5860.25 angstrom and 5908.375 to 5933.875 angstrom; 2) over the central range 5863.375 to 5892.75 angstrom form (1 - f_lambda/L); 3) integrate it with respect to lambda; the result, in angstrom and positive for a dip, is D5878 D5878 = -3.4 angstrom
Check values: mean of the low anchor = 111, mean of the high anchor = 108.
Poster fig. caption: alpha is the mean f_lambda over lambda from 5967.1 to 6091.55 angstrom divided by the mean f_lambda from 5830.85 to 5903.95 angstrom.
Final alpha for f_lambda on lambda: 0.93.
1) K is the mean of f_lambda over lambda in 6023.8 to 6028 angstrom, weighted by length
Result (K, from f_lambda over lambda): 106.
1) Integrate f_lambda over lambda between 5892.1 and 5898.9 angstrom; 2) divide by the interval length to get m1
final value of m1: 107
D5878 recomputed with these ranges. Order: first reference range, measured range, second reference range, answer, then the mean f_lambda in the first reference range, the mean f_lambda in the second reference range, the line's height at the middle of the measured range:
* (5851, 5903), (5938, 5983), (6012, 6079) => 1.81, 117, 107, 112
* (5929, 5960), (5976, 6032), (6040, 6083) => 0.33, 106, 107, 107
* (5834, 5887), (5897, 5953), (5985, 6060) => 2.36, 117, 106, 113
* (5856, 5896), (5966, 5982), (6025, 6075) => 0.41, 119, 107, 112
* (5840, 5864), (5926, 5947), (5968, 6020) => 0.55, 112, 107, 109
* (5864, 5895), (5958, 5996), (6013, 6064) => 1.32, 122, 106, 112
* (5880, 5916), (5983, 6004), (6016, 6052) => 0.25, 114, 106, 109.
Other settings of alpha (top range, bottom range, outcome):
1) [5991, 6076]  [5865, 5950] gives 0.94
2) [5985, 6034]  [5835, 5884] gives 0.90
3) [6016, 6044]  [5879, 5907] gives 0.93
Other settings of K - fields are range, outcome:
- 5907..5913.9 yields 112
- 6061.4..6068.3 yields 107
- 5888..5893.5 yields 113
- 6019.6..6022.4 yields 104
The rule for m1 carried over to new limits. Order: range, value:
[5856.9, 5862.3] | 112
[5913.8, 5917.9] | 109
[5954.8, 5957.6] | 106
